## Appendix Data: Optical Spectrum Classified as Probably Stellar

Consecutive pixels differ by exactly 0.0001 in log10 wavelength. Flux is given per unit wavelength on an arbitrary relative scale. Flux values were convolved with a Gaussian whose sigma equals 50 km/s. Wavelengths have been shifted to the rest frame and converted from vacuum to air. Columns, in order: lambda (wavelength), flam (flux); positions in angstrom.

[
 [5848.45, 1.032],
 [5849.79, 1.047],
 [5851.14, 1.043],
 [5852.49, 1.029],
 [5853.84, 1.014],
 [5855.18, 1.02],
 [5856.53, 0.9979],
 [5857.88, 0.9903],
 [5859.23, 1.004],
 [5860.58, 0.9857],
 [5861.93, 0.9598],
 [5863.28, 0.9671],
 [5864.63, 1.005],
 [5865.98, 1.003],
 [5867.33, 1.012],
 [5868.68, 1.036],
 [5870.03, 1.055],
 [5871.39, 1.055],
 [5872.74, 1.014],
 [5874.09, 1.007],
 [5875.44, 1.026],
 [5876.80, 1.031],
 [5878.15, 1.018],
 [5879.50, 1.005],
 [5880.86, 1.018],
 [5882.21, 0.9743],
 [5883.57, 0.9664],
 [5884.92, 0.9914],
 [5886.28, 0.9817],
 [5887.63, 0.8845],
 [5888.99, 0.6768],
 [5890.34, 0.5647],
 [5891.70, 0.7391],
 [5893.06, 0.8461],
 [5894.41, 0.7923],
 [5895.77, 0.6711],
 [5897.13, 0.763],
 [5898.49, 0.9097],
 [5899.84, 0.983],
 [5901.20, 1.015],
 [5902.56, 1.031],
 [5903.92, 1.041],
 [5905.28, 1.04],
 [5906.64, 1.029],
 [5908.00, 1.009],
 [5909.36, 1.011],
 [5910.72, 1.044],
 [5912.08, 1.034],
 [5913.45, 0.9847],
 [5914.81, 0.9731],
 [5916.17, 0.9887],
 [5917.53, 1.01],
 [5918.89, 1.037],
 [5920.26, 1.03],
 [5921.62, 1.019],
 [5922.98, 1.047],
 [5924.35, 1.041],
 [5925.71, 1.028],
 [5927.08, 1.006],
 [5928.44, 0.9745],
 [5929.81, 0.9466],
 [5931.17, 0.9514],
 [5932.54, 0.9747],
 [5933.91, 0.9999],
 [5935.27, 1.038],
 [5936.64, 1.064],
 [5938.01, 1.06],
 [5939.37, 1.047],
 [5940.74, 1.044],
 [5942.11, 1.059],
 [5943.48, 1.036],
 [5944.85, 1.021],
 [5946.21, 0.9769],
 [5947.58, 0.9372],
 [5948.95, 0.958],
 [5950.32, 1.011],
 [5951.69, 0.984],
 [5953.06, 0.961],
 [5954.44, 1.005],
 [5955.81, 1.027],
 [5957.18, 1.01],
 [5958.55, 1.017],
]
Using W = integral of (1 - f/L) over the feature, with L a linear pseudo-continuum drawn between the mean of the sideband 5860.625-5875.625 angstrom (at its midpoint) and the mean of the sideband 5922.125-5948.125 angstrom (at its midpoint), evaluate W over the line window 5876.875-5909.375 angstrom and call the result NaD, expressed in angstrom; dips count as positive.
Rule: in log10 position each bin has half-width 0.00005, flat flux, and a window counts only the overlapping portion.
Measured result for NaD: 3.1 angstrom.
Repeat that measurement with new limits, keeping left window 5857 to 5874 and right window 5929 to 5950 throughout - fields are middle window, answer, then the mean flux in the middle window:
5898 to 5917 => 0.0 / 1.01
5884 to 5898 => 2.9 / 0.796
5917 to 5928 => -0.2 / 1.03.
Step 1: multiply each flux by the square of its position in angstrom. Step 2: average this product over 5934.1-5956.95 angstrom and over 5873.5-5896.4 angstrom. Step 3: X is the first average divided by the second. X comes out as 1.16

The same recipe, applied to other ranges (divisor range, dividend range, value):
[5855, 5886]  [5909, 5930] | 1.02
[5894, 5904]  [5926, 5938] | 1.13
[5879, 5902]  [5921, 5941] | 1.18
